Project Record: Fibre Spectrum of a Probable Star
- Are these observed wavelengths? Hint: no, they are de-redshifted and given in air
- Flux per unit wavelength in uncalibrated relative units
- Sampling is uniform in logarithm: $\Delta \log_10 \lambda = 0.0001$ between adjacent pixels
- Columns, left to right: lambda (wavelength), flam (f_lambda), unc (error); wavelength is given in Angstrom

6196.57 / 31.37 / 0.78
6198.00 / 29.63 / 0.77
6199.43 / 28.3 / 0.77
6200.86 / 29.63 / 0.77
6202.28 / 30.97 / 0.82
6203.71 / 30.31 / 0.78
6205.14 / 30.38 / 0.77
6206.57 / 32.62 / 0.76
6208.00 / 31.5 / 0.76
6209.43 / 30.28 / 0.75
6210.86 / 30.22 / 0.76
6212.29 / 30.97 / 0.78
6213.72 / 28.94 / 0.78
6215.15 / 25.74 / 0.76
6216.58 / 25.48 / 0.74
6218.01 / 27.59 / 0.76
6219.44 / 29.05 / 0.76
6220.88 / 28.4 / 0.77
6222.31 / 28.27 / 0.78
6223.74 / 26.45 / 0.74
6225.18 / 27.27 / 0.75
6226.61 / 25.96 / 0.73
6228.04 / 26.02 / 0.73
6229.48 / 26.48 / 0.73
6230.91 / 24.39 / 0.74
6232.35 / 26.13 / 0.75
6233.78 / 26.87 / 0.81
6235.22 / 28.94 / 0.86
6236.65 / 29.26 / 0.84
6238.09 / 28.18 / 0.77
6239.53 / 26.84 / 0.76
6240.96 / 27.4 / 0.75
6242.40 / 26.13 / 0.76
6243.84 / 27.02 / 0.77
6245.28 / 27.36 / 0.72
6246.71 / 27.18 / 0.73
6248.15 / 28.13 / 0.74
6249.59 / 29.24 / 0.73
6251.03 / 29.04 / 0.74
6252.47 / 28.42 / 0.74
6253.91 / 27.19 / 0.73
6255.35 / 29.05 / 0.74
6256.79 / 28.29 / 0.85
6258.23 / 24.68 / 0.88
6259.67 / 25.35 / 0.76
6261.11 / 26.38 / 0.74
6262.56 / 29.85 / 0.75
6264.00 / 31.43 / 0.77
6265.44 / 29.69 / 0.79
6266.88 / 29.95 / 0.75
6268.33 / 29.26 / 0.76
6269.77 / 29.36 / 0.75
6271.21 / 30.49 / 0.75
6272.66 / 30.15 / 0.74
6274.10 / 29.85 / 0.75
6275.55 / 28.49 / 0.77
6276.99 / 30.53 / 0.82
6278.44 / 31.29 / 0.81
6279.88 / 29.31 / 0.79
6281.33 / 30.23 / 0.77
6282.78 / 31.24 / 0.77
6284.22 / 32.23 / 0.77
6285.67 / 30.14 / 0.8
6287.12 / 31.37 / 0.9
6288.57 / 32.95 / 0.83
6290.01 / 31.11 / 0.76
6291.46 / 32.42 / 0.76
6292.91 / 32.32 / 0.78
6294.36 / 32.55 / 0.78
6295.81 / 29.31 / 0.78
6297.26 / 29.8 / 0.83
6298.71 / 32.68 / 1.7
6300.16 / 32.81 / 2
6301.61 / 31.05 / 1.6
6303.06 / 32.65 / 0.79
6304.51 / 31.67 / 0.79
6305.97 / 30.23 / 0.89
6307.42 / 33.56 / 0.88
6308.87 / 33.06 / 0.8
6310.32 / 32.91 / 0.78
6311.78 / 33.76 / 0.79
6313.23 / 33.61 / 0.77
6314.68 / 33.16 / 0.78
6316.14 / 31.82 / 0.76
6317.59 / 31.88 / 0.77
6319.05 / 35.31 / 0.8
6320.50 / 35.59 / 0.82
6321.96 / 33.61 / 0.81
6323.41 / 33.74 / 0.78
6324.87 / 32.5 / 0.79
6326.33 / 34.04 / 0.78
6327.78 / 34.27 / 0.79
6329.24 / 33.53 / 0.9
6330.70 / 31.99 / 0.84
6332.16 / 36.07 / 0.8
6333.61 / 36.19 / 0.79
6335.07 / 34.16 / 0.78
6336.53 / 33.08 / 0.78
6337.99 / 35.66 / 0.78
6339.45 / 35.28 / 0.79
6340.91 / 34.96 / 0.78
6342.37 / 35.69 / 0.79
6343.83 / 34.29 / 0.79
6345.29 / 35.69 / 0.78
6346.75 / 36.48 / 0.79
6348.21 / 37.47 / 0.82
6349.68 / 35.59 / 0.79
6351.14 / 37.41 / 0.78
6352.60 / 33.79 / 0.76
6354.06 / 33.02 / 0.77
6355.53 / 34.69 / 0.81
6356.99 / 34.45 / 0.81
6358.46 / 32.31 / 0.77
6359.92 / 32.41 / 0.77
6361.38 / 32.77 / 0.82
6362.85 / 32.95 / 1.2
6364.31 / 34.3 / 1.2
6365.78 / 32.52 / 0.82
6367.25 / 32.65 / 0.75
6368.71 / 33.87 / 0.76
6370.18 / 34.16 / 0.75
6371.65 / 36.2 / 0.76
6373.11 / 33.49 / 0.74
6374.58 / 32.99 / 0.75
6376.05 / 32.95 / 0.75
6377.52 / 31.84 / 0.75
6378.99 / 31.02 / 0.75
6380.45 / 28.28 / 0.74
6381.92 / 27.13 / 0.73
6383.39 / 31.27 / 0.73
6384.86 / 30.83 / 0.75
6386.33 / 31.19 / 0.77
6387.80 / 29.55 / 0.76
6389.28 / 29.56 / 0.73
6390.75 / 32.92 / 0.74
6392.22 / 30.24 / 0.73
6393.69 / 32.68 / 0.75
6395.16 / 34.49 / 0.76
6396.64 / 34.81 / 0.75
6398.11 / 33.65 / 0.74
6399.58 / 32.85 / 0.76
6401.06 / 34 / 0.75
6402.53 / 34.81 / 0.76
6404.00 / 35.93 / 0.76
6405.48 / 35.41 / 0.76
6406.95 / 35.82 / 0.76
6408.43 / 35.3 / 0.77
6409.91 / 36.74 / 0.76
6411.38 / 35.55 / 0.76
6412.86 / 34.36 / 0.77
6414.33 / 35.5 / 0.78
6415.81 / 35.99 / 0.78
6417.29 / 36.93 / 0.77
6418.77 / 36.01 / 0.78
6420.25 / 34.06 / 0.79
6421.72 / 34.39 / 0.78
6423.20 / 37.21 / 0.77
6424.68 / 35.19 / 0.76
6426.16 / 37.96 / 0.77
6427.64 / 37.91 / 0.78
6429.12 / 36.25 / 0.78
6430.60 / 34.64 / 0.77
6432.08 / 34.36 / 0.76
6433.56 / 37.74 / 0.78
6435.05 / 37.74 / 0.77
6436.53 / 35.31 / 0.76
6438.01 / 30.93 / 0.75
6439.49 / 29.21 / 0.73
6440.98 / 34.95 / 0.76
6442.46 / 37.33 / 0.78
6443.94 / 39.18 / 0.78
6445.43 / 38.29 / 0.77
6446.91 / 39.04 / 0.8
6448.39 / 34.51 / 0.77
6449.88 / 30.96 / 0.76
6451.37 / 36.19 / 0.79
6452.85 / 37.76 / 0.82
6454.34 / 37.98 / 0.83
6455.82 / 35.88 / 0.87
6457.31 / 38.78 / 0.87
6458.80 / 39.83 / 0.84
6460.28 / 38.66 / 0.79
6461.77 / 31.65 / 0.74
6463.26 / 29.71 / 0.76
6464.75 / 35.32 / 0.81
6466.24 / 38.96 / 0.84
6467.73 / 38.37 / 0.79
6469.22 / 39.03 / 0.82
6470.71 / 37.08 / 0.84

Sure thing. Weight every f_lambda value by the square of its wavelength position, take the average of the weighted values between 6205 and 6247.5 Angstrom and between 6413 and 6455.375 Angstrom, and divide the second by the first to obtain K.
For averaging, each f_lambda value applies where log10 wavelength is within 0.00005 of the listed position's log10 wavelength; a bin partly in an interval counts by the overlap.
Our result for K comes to 1.37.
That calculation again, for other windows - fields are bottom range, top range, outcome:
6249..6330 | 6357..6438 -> 1.13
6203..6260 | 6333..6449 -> 1.29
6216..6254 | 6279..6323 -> 1.20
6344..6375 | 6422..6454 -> 1.07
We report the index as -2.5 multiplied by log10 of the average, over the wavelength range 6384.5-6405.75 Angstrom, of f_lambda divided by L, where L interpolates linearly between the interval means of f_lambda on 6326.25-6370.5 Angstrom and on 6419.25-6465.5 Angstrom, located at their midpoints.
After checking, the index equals 0.07 mag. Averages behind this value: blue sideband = 34.4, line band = 32.8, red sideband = 35.8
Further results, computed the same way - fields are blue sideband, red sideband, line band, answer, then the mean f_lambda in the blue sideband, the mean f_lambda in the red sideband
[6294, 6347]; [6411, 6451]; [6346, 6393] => 0.05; 33.5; 35.6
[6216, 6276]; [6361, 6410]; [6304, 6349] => -0.11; 27.9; 32.9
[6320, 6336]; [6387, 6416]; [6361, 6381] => 0.04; 34.1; 34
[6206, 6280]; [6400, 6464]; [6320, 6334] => -0.08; 28.3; 35.7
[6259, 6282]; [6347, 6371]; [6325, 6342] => -0.05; 29.5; 34.1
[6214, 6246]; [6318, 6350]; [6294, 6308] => 0.02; 27.1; 34.7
